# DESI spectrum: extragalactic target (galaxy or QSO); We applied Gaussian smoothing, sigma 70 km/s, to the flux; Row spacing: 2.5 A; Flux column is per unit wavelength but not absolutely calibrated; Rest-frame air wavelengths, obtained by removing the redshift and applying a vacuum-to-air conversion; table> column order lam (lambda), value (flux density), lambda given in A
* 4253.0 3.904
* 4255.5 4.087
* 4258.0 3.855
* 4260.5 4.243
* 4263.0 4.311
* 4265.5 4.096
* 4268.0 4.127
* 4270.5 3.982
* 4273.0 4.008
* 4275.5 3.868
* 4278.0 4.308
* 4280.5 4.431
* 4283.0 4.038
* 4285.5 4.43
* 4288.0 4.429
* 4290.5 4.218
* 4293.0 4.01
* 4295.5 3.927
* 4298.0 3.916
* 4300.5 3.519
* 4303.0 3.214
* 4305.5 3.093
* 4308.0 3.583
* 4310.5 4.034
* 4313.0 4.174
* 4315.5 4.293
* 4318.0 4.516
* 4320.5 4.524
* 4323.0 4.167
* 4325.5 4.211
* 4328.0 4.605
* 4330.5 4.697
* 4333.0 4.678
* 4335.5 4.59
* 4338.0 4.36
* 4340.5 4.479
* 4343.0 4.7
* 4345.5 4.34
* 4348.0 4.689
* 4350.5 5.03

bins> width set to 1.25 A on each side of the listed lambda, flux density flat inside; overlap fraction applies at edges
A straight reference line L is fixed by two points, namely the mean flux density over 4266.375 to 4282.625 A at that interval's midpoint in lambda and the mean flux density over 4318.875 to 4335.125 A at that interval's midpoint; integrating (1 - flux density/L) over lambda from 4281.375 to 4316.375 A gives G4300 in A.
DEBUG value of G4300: 2.96 A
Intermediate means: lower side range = 4.12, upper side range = 4.49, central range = 3.92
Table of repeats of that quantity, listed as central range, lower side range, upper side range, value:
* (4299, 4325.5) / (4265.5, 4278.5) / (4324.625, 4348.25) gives 2.6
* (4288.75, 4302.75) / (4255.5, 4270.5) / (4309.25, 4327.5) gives 1.1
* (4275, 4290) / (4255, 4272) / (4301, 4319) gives -1.1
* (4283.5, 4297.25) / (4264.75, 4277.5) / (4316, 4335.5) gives 0.0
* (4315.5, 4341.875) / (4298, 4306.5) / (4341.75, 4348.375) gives -2.4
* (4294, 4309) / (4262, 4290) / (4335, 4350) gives 2.7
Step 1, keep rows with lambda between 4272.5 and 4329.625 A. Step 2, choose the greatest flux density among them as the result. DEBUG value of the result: 4.605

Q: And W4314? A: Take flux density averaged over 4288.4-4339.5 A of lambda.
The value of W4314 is 4.12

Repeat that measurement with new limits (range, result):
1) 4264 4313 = 3.97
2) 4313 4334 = 4.44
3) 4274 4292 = 4.24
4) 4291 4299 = 3.98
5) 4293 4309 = 3.58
